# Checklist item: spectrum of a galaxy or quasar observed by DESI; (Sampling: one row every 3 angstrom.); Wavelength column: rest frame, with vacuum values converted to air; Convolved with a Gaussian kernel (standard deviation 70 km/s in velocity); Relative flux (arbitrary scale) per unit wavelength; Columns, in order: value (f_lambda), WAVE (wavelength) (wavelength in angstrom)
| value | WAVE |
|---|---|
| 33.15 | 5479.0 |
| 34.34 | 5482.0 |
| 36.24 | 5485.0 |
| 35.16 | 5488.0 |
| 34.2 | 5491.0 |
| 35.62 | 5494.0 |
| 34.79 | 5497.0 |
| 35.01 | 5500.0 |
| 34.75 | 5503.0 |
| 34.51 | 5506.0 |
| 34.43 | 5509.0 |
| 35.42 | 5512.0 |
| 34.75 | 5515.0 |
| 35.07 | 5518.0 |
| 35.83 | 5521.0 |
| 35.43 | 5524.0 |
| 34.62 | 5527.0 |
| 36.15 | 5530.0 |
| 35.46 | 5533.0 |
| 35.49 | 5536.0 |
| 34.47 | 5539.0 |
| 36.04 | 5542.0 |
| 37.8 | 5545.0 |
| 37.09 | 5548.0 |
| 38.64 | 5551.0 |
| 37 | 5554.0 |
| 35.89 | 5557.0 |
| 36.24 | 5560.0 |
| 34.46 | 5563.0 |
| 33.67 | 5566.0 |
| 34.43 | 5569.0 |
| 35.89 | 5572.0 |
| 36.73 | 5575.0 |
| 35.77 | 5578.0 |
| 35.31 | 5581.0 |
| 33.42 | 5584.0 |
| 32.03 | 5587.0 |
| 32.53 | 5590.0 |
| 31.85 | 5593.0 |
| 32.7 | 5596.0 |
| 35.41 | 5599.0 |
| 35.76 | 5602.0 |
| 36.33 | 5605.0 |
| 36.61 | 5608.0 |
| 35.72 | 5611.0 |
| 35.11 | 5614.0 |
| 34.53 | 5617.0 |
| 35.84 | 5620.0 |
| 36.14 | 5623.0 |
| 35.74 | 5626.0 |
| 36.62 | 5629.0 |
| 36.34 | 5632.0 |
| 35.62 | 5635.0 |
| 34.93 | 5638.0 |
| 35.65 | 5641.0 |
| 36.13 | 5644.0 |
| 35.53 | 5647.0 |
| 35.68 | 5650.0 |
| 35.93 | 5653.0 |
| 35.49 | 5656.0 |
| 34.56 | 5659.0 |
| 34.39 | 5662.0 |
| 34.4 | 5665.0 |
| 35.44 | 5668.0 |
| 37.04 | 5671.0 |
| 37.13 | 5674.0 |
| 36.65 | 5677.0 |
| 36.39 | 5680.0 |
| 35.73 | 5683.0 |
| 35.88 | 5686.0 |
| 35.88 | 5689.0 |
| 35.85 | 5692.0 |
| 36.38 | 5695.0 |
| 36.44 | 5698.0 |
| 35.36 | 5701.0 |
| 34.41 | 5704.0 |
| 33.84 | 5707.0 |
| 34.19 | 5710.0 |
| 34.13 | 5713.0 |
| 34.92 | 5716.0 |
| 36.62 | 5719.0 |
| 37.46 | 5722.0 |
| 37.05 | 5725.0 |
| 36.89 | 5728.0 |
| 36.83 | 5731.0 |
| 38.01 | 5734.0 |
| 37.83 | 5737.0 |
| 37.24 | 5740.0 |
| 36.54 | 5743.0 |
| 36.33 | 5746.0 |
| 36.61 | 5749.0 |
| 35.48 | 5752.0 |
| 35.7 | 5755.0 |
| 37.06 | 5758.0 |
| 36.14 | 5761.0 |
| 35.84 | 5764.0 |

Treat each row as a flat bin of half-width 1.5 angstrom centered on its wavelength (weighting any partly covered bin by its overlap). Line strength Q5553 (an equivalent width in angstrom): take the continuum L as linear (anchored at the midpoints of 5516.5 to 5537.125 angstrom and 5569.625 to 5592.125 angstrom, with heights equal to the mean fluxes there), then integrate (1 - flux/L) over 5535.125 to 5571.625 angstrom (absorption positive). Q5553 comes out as -1.0 angstrom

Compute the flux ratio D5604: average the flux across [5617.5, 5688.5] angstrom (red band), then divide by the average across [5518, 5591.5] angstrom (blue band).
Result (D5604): 1.01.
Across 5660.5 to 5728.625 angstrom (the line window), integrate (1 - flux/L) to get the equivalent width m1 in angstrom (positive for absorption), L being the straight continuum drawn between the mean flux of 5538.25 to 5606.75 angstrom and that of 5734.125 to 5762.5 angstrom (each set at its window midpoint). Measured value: 0.8 angstrom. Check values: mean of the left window 35.2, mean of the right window 36.6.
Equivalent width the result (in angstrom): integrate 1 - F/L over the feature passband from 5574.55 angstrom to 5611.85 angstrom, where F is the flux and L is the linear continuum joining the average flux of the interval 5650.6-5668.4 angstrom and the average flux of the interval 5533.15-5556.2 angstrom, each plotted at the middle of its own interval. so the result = 1.4 angstrom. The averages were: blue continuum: 36.6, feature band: 34.6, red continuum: 35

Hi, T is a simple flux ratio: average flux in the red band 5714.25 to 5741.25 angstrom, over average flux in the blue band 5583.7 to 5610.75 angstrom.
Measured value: 1.1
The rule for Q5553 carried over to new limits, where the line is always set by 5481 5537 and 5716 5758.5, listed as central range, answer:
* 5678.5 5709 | 0.7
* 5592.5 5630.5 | 0.5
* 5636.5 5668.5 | 0.8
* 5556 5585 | 0.3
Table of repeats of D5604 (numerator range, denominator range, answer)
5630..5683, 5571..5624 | 1.03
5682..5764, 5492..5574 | 1.02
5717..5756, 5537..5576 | 1.02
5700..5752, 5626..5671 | 1.02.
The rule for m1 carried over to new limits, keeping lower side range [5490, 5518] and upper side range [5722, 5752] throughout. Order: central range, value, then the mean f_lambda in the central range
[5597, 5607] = 0.0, 35.7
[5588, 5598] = 0.9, 32.5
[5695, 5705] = 0.3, 35.6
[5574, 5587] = 0.2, 34.9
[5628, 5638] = 0.0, 36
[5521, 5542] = -0.2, 35.4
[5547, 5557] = -0.6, 37.3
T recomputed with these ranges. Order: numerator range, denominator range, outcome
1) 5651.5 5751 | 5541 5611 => 1.02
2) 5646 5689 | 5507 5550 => 1.00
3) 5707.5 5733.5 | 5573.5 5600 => 1.06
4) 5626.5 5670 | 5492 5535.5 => 1.01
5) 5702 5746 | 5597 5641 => 1.01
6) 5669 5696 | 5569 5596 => 1.06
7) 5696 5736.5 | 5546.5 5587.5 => 1.01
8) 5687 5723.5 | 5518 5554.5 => 0.98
